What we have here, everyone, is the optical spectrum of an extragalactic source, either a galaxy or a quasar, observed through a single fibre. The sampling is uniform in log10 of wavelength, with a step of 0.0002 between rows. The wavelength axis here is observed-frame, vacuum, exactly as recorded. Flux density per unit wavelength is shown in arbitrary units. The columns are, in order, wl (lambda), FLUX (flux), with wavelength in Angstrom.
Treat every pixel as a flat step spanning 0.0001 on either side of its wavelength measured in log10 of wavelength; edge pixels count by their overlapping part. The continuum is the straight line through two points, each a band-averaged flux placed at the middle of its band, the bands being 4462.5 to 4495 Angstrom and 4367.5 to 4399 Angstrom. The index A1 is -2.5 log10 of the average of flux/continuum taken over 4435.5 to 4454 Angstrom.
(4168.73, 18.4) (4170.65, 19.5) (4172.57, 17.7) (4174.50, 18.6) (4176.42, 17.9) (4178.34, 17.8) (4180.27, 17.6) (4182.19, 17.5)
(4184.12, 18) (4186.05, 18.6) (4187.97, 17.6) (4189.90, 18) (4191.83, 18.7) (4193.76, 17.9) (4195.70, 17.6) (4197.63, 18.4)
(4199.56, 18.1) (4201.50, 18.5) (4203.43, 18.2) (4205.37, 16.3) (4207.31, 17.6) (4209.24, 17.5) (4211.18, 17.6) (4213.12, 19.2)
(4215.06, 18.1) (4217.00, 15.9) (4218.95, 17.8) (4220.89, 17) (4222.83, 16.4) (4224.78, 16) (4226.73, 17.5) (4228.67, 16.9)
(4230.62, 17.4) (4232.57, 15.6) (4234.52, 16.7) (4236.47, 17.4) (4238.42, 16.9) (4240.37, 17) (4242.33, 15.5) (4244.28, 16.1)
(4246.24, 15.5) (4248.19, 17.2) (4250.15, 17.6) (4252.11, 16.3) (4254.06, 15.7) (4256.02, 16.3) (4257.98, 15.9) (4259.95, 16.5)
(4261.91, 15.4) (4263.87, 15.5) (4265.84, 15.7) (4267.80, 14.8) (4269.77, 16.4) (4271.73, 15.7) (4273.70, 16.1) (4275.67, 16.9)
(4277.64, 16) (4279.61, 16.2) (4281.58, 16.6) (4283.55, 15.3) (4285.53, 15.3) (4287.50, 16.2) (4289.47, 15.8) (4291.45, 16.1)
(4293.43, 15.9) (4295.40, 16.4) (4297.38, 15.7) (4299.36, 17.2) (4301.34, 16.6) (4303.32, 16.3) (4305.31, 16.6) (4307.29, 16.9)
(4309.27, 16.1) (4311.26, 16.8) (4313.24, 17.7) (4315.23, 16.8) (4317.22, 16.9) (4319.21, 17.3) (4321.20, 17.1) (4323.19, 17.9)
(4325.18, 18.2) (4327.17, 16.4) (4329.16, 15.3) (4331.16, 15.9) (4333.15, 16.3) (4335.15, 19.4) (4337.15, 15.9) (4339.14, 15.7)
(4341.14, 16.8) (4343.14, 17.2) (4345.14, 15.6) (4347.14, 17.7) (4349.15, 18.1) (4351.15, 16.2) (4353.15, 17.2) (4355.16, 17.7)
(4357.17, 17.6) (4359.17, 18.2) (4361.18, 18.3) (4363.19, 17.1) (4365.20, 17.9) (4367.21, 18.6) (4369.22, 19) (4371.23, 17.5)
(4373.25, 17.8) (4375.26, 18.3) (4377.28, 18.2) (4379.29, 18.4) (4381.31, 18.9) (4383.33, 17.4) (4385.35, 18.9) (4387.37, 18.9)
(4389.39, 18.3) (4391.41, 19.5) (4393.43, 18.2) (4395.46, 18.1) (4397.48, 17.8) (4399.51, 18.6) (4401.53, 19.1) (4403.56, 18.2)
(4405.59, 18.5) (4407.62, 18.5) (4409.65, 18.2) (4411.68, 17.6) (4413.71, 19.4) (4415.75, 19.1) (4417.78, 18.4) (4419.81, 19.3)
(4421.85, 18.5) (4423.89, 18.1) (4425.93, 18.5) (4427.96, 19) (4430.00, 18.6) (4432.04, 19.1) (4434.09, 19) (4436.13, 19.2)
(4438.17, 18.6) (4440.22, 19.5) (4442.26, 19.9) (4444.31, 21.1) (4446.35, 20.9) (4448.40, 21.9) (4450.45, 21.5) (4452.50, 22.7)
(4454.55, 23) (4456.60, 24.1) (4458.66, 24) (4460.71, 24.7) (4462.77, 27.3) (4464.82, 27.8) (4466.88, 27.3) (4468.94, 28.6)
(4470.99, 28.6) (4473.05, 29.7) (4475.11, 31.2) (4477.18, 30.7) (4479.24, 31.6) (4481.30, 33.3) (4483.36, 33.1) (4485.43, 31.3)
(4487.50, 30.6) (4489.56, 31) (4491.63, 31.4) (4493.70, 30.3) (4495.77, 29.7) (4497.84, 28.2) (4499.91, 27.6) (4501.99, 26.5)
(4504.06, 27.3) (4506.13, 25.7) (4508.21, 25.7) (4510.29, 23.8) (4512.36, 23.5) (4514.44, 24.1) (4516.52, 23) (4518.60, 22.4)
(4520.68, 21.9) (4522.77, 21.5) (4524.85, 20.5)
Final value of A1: 0.25 mag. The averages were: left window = 18.4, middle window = 20.7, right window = 30.3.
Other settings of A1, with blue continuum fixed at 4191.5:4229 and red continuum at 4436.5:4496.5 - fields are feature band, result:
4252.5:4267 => 0.21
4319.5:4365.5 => 0.29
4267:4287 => 0.24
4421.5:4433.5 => 0.33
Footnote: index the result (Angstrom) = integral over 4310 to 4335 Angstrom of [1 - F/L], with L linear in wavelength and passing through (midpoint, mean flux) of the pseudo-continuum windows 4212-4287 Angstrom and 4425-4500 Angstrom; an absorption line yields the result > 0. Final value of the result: 3.3 Angstrom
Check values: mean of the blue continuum 16.4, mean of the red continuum 25.5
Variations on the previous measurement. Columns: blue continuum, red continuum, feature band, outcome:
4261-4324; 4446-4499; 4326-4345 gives 2.6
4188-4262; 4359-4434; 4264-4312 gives 3.9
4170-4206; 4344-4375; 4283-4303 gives 1.9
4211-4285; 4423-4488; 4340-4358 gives 2.9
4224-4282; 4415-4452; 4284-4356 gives 3.3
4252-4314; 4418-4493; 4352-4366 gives 1.5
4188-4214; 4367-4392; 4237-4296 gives 6.6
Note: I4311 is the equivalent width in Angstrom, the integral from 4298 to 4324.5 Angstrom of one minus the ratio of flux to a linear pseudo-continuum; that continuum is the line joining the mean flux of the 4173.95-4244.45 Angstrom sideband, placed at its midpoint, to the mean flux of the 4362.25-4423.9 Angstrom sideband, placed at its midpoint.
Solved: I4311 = 1.54 Angstrom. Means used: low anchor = 17.5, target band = 16.9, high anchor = 18.4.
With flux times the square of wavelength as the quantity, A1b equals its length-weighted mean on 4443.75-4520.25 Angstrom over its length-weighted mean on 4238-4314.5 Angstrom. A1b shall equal 1.82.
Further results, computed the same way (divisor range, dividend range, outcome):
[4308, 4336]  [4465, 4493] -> 1.93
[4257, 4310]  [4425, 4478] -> 1.57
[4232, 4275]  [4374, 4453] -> 1.26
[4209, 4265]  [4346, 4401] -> 1.16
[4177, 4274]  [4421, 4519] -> 1.66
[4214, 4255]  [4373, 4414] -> 1.19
